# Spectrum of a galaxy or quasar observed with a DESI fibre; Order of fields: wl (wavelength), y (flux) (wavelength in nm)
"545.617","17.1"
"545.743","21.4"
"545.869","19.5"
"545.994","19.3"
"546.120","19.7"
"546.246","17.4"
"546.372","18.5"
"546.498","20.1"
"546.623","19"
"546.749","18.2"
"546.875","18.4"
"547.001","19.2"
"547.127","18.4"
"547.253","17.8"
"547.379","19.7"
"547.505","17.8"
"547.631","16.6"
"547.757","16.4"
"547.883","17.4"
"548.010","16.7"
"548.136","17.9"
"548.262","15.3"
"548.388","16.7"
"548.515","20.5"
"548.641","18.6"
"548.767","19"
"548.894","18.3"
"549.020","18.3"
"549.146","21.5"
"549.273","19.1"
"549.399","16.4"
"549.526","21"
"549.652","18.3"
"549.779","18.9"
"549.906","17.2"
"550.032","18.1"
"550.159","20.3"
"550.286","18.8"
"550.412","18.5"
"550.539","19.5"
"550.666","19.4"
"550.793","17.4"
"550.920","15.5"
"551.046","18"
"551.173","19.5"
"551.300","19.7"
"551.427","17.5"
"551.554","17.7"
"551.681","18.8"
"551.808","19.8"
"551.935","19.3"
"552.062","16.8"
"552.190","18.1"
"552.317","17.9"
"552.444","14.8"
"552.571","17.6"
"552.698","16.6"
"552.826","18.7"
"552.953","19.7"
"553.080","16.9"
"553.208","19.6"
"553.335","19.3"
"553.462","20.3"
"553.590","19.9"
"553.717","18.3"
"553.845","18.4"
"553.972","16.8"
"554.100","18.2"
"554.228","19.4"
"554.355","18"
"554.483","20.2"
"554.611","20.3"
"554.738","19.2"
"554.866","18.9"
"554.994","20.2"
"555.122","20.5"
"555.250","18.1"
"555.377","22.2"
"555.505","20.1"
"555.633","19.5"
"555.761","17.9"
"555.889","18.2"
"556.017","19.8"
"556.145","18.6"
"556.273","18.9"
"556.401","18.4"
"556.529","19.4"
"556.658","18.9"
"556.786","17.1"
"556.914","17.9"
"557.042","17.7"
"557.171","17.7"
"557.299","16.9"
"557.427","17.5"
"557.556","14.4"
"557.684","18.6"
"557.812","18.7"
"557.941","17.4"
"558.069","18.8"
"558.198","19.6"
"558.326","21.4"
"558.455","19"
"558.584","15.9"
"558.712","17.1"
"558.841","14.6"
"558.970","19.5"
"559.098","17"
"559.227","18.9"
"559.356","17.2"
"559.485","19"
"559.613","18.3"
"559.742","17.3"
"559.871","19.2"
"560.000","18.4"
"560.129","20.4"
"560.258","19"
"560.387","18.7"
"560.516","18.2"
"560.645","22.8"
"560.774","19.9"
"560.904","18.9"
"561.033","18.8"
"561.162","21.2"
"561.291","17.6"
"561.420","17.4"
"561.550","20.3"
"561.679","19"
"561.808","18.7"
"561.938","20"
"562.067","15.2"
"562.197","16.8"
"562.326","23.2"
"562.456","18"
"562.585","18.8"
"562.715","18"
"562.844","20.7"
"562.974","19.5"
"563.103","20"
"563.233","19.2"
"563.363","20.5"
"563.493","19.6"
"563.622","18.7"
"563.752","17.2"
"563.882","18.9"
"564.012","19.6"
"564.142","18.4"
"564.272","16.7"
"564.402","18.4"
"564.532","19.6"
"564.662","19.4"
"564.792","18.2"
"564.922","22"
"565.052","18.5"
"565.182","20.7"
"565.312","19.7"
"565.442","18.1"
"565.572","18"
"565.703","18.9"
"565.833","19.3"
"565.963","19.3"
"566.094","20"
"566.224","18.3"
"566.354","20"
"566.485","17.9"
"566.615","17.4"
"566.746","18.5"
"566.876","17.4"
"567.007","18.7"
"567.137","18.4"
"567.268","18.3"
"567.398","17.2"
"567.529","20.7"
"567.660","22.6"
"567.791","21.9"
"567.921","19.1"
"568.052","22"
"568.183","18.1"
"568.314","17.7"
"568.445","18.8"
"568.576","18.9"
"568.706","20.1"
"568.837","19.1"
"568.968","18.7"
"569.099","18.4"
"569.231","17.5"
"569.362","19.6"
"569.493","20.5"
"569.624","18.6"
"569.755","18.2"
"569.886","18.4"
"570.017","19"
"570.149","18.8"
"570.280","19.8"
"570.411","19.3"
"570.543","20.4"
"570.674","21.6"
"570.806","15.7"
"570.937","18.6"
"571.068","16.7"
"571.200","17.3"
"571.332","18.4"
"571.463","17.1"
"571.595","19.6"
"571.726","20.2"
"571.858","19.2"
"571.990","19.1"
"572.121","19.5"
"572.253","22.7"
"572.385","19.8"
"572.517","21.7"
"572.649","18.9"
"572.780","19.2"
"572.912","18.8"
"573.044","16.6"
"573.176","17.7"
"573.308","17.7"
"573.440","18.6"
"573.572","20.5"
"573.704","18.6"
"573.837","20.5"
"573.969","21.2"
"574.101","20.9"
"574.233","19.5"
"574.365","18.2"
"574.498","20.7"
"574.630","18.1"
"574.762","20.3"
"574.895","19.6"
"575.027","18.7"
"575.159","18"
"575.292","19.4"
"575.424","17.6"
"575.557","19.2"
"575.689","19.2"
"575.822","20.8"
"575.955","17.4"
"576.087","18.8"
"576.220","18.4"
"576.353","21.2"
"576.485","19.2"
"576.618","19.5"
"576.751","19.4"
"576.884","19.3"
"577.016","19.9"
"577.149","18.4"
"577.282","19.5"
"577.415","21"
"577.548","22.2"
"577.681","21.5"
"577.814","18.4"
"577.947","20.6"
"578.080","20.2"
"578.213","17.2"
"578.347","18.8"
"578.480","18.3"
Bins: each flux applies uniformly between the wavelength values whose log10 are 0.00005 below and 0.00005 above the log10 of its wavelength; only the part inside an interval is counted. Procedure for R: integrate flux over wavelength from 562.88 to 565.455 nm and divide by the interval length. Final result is 19.2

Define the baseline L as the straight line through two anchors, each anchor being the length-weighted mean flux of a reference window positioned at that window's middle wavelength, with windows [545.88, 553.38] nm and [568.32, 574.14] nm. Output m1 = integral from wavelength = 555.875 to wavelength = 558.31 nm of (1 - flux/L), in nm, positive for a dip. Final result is 0.05 nm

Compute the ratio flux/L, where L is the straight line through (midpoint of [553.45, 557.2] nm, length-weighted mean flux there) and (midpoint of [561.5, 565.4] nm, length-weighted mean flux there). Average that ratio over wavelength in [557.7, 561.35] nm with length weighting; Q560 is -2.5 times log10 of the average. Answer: 0.02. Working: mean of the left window 19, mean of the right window 19.1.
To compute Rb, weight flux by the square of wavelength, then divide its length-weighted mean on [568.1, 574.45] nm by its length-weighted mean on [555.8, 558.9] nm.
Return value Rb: 1.11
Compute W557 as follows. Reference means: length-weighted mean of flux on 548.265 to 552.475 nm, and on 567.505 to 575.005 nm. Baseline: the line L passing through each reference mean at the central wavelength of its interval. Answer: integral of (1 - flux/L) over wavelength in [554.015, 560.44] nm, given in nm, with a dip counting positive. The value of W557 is 0.05 nm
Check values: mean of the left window 18.4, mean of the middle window 18.6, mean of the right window 19.3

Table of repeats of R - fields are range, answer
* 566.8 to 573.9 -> 19.1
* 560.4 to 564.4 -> 19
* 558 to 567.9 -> 18.9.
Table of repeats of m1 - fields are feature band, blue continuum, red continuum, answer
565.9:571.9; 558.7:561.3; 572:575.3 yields 0.067 nm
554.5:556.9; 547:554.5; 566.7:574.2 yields -0.090 nm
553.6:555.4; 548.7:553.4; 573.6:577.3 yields -0.057 nm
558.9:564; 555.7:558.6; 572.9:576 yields -0.145 nm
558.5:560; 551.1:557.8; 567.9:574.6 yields 0.083 nm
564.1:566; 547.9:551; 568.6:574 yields -0.016 nm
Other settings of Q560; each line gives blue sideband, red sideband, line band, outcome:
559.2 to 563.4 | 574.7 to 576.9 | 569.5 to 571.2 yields 0.02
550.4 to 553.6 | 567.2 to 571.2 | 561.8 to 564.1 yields -0.01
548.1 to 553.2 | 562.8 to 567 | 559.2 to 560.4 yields 0.01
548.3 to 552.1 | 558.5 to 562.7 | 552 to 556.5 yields -0.01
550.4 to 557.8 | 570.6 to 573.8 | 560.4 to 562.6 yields -0.02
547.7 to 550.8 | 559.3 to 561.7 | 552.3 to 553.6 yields 0.02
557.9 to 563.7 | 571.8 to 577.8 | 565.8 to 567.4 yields 0.03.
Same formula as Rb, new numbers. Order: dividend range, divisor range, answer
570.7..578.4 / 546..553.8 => 1.14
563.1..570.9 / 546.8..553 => 1.11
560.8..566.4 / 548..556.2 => 1.07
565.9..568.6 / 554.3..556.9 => 1.04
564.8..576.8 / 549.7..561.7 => 1.09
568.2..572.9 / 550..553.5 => 1.11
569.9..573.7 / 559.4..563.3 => 1.03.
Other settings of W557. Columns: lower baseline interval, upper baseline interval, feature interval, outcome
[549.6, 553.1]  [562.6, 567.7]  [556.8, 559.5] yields 0.11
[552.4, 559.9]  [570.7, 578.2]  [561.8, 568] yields -0.07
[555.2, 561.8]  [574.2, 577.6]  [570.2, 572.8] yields -0.01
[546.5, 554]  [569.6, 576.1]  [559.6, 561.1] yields -0.04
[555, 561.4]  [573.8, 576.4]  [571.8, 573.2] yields -0.01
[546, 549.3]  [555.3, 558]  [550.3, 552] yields -0.02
